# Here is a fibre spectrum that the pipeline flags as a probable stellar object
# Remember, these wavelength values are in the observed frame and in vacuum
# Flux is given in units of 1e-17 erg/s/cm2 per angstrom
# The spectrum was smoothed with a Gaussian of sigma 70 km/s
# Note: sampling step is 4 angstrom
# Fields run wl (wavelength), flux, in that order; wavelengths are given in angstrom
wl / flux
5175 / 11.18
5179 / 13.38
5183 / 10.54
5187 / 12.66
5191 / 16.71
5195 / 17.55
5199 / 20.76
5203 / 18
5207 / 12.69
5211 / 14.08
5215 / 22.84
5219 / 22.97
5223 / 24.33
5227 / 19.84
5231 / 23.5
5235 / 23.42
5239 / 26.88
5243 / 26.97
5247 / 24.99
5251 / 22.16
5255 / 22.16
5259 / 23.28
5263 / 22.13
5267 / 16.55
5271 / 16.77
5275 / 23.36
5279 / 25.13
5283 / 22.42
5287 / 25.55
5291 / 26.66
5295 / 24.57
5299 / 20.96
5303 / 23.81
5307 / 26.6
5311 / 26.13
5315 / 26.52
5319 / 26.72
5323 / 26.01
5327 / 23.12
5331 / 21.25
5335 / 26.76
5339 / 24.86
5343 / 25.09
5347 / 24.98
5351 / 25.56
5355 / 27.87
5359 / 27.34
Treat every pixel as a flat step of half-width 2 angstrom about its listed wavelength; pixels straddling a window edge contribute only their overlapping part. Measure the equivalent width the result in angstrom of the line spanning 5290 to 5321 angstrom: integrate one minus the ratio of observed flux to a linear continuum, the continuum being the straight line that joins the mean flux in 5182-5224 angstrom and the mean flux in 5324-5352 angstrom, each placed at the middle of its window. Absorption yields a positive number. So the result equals -3.2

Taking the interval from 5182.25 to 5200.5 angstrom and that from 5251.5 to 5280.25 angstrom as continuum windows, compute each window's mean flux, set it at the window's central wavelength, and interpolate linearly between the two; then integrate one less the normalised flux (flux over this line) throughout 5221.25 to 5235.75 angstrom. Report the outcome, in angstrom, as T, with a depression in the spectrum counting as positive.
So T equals -3.2 angstrom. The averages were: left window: 15.9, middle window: 22.7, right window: 21.3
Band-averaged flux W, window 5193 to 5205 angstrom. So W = 18.8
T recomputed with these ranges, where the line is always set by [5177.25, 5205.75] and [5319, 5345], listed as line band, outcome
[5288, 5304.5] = -1.3 angstrom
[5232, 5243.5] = -4.2 angstrom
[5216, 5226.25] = -3.3 angstrom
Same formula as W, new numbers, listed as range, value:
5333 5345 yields 25.6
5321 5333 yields 23.5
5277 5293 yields 24.9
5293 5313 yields 24.4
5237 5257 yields 24.6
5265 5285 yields 20.8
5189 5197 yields 17.1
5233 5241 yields 25.1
